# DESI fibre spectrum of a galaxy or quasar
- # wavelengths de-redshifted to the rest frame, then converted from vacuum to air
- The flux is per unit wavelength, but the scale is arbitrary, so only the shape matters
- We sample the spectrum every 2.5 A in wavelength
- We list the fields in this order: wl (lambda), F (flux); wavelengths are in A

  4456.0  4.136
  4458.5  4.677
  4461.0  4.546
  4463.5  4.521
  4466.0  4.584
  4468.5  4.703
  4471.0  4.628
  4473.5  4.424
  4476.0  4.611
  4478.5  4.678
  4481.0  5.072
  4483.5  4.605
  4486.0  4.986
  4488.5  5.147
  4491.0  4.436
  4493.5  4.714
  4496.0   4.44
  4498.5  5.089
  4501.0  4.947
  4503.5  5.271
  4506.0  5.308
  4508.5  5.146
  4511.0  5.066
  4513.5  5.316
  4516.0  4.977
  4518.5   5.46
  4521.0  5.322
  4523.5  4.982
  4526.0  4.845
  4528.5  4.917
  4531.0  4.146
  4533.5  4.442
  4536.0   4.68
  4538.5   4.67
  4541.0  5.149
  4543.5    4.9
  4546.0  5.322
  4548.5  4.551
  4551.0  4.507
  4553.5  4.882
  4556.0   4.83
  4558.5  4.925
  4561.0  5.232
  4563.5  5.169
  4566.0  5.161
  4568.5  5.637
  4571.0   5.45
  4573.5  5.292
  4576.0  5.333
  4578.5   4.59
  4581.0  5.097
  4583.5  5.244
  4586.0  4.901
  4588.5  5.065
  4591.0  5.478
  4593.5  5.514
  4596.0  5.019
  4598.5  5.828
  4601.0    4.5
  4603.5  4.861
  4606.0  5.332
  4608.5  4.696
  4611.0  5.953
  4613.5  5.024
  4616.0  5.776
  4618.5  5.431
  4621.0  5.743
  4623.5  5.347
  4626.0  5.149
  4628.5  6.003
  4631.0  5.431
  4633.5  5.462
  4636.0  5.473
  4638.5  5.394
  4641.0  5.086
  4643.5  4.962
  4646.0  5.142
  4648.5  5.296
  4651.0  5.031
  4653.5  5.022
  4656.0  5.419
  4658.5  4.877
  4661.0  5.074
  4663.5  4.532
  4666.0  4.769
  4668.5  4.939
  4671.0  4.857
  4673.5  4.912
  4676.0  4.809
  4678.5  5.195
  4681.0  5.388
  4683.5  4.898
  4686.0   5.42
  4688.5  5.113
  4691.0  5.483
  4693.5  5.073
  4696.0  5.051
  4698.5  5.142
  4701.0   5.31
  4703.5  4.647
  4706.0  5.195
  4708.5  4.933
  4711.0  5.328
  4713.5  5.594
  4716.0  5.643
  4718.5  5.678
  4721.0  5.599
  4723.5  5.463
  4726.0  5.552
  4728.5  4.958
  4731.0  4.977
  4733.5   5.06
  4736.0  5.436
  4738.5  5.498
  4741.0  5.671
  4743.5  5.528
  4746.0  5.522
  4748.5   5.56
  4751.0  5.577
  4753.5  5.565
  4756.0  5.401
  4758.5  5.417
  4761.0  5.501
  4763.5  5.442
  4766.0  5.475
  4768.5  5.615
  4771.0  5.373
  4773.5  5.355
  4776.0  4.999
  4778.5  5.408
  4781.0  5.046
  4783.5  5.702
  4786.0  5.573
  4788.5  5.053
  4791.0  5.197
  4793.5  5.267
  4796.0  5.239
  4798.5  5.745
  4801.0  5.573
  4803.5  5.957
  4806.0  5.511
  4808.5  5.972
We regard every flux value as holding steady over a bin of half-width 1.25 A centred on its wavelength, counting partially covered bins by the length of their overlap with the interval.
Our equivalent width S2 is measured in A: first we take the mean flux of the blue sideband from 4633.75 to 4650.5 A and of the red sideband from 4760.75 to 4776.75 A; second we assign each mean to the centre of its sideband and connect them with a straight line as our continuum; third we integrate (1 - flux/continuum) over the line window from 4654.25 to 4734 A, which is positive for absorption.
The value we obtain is 2.2 A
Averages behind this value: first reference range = 5.23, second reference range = 5.4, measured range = 5.15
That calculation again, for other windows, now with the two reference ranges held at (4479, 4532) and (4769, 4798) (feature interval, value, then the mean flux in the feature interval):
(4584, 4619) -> -1.1 A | 5.24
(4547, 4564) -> 0.5 A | 4.86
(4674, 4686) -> 0.2 A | 5.1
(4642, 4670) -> 0.8 A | 5.01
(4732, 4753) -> -0.9 A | 5.48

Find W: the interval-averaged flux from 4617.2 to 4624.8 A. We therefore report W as 5.51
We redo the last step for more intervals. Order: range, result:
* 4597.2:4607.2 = 5.13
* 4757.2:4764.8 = 5.45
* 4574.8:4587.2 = 5.03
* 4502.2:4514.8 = 5.22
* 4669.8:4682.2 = 5.03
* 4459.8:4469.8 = 4.59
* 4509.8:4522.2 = 5.23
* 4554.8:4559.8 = 4.88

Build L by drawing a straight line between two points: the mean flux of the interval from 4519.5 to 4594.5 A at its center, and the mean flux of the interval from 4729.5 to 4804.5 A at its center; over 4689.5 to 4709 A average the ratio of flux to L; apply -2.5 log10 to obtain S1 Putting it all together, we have 0.037 mag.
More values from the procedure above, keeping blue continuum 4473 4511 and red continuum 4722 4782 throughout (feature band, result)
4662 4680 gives 0.08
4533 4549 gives 0.03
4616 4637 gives -0.08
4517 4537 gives 0.02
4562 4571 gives -0.07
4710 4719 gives -0.05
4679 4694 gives 0.01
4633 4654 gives -0.01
